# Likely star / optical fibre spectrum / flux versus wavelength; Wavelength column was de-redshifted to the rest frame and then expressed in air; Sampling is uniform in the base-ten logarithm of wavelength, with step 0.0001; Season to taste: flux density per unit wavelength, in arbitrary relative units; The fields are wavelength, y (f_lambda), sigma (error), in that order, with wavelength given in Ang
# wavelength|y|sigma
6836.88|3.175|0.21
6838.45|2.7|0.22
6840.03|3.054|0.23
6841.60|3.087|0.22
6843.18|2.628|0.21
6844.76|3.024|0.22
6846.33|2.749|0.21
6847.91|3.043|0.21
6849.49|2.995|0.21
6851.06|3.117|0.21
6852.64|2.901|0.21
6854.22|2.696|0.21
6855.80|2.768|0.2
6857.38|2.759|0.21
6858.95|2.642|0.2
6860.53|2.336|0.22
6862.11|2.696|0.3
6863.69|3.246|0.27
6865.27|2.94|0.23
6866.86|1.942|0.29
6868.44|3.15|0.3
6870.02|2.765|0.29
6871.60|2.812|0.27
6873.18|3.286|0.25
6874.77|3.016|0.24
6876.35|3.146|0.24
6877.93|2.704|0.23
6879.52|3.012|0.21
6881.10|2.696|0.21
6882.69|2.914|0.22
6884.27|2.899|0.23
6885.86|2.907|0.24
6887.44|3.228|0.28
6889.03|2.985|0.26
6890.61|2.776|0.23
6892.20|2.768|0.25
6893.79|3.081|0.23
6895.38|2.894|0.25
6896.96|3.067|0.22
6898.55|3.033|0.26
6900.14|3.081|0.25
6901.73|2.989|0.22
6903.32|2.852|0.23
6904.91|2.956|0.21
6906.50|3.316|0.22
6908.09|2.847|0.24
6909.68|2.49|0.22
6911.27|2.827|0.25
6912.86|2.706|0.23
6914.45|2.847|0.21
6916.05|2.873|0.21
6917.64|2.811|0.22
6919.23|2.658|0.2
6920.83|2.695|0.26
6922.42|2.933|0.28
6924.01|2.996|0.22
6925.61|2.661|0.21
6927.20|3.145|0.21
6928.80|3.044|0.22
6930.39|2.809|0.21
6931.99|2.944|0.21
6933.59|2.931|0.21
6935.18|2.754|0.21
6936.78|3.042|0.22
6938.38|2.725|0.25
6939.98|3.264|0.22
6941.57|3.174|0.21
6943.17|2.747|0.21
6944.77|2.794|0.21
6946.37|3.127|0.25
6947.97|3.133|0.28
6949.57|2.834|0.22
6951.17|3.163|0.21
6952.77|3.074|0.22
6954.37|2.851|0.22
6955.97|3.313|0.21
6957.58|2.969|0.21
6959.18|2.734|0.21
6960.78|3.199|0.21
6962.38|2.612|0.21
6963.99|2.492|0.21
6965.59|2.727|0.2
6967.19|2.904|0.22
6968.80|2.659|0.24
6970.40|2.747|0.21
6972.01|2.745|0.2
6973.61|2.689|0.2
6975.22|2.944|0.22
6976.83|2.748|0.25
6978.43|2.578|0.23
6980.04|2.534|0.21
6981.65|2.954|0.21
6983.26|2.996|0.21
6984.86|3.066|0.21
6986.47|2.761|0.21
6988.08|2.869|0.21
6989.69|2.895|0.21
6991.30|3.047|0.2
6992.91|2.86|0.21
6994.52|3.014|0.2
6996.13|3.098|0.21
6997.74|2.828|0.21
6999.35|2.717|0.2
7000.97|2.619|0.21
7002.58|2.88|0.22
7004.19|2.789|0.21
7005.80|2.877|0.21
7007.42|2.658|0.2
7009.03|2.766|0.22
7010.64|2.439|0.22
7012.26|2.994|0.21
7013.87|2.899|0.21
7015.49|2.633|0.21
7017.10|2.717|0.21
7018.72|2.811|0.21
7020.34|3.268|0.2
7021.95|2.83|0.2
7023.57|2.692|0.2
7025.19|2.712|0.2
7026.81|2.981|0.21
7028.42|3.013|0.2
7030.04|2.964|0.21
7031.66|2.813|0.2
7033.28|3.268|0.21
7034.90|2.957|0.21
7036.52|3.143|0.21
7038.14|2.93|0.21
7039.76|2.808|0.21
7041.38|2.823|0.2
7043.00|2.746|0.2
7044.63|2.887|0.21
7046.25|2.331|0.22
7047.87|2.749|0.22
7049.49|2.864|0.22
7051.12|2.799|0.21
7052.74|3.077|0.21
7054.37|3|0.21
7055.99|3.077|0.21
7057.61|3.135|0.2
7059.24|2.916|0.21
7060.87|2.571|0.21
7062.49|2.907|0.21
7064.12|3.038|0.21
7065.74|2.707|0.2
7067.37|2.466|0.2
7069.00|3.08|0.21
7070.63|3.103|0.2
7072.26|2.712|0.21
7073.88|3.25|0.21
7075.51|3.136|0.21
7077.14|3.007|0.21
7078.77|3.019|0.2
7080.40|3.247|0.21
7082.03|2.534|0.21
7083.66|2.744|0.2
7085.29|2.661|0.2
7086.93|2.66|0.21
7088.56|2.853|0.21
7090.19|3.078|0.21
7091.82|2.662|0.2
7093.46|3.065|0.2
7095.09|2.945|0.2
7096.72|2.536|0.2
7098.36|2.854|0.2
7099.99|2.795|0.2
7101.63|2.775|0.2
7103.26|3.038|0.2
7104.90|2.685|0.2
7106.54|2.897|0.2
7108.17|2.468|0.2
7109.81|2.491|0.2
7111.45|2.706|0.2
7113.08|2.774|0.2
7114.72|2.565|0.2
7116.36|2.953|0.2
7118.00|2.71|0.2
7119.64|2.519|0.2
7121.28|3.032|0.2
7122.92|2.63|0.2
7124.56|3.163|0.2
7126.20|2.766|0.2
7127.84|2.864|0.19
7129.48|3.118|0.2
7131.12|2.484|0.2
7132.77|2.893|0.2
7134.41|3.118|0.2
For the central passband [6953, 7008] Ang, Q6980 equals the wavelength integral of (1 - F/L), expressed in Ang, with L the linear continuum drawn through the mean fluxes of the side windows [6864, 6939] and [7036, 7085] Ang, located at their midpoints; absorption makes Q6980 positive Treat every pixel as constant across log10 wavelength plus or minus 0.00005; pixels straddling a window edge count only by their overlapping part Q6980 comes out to 1.0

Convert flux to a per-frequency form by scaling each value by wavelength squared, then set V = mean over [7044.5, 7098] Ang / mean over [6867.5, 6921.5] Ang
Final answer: 1.0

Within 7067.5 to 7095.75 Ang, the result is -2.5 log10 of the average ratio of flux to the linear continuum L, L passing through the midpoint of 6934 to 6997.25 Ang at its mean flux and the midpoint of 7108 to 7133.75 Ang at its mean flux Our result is -0.04 mag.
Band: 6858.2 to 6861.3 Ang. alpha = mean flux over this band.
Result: 2.49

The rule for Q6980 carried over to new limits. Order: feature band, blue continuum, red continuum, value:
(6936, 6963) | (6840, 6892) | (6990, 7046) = -1.1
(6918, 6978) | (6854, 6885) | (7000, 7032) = -1.5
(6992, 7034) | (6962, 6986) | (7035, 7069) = -0.6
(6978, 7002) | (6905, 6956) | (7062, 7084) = 0.5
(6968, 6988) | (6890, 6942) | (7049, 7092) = 0.8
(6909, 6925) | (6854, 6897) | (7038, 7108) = 0.4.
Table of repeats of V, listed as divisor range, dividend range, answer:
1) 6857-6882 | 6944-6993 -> 1.05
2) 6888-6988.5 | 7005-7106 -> 1.03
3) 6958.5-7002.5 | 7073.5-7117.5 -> 1.04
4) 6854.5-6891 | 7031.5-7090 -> 1.07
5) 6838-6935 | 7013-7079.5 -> 1.05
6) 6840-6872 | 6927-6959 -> 1.08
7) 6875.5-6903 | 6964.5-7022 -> 0.98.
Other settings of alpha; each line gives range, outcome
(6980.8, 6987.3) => 2.94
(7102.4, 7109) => 2.77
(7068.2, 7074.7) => 3.04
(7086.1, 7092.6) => 2.81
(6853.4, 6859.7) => 2.72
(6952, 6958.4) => 3.05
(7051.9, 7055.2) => 3.04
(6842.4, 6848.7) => 2.86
